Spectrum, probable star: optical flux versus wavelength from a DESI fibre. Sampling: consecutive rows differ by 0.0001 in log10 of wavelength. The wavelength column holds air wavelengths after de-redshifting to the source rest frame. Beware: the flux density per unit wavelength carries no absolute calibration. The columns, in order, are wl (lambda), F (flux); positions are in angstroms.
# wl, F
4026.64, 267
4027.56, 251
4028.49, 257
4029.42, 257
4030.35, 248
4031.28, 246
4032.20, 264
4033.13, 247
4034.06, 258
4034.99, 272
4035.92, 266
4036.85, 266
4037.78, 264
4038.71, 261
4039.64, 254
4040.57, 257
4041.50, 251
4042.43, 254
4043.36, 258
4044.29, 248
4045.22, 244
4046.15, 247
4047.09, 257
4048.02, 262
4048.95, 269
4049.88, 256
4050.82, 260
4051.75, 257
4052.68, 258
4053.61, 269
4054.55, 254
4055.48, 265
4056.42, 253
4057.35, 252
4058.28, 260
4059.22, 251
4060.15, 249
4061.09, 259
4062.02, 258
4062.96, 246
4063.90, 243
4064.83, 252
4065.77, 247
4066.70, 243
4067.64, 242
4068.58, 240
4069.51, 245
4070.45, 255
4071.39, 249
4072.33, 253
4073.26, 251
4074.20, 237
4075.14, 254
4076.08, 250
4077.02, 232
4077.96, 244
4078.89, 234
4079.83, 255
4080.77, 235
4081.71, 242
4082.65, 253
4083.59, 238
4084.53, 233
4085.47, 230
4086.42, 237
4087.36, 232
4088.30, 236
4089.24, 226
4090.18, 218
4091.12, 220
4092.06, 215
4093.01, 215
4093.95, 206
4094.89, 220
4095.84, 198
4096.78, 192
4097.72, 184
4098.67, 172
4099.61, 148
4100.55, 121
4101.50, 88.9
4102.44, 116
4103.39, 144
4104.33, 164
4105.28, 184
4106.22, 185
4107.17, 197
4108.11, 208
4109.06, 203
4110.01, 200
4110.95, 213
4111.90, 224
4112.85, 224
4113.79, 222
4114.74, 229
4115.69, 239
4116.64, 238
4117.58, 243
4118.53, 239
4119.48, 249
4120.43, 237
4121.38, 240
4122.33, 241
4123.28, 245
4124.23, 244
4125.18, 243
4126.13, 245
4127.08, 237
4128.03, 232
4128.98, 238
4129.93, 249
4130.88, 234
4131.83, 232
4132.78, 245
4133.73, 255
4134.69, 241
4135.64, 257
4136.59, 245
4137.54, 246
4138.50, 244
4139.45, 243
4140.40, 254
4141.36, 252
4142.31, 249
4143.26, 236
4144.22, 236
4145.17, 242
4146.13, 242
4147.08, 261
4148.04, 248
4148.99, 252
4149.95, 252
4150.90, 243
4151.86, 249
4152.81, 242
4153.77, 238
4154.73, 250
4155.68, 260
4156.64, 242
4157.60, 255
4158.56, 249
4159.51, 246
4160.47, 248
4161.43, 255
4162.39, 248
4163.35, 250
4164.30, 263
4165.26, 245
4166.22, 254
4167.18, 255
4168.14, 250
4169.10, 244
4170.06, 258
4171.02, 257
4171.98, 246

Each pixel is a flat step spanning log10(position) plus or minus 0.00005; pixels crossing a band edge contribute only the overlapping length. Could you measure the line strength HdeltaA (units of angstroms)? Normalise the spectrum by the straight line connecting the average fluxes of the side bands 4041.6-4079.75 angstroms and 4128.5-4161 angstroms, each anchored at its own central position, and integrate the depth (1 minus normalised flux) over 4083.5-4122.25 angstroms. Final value 6.7 angstroms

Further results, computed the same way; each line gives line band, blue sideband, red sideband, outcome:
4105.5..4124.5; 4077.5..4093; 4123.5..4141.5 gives 1.2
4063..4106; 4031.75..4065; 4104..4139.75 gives 4.7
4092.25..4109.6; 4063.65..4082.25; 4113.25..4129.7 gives 4.7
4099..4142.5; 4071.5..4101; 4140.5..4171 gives 3.0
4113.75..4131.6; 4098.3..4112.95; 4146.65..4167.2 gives -3.7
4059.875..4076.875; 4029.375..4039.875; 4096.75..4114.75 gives -2.1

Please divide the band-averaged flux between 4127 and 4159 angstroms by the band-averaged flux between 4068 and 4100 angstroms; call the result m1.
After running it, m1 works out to 1.08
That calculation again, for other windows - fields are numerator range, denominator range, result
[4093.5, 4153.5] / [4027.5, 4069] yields 0.87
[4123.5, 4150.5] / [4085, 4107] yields 1.29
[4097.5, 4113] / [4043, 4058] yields 0.68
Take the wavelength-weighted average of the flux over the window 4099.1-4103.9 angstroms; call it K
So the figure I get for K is 125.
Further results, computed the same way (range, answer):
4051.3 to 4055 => 260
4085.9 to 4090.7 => 230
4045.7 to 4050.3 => 258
